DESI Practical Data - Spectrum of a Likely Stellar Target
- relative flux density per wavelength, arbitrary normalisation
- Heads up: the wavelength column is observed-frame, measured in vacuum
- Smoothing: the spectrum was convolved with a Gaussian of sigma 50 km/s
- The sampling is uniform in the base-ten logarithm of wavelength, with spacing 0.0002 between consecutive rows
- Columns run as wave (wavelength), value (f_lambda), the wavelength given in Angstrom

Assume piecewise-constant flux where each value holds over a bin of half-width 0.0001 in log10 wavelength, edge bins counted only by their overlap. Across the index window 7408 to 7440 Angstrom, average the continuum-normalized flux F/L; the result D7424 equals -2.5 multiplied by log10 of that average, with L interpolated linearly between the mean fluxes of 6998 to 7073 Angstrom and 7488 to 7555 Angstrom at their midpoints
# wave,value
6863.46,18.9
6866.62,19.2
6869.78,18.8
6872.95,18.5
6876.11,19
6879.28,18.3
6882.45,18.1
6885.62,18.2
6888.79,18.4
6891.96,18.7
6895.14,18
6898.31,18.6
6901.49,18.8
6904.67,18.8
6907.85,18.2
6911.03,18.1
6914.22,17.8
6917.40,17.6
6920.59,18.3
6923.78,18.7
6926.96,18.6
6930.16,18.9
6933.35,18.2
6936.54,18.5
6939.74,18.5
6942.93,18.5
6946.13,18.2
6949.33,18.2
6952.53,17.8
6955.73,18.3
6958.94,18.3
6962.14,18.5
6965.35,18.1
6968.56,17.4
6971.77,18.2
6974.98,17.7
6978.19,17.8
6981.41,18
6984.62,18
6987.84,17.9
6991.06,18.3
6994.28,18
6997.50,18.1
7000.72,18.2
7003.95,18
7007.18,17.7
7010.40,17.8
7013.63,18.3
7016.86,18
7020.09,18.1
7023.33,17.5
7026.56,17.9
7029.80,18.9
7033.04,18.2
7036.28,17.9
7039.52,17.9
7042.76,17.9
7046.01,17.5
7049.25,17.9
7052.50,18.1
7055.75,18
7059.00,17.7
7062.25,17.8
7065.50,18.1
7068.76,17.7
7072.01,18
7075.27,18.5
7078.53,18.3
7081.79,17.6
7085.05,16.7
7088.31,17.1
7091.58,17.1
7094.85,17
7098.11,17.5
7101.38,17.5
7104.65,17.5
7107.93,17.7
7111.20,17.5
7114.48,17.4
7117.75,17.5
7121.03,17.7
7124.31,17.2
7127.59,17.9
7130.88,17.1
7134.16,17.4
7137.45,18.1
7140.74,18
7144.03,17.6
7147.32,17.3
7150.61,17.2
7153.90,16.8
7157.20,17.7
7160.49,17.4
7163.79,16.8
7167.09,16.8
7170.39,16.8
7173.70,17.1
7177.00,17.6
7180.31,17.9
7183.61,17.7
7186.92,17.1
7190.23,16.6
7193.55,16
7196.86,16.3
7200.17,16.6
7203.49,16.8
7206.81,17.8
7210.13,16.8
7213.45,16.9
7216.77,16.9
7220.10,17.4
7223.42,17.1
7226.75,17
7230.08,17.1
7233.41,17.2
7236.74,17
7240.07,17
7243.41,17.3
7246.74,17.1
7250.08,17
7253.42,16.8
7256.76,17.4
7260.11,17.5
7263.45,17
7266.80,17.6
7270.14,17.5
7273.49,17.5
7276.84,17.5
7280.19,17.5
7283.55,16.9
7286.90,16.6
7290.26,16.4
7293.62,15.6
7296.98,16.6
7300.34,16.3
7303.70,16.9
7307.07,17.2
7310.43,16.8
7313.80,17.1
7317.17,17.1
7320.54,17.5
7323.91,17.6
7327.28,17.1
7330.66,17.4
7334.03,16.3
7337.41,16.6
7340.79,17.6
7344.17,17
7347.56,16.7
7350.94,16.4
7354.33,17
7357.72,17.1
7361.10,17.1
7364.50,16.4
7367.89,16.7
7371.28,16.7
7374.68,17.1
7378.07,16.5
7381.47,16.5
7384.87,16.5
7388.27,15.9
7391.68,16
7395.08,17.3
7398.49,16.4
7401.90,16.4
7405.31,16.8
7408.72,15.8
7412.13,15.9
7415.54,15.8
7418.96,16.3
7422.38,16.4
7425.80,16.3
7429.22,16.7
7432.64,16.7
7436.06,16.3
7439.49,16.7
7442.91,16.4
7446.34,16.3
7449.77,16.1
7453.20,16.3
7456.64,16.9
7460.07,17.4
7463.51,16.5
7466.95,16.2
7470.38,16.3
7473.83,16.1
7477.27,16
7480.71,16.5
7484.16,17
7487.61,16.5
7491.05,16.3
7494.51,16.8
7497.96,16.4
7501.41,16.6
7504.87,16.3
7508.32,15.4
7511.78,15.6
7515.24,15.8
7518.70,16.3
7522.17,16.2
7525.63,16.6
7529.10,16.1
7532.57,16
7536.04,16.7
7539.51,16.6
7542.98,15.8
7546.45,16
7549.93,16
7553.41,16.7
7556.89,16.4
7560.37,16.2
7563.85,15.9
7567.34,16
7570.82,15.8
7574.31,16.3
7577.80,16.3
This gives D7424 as 0.02 mag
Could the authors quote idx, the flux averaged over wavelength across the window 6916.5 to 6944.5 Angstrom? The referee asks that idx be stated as 18.4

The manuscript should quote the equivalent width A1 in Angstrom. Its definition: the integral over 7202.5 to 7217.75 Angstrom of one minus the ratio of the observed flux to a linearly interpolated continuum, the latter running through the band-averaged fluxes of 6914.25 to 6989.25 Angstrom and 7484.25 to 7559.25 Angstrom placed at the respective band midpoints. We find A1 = 0.2 Angstrom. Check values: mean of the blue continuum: 18.2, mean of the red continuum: 16.3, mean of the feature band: 17.1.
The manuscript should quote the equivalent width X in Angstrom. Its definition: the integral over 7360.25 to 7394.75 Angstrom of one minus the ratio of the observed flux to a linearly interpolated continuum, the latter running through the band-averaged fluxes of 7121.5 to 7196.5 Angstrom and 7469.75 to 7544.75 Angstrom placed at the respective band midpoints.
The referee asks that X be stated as 0.2 Angstrom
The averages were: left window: 17.3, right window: 16.3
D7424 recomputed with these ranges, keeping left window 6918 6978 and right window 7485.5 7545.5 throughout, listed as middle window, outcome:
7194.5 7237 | 0.02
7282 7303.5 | 0.04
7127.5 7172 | 0.01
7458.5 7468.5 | -0.02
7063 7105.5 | 0.01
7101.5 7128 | 0.01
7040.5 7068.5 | 0.00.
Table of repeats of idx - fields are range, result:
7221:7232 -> 17.1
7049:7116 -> 17.6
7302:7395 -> 16.9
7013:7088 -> 17.9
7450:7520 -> 16.4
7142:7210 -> 17.1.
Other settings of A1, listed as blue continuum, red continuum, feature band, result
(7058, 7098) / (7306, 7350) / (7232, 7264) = 0.21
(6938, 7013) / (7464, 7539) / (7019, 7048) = -0.17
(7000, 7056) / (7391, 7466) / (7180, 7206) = 0.75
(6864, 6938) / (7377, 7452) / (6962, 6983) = 0.28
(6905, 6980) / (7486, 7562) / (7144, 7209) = 1.24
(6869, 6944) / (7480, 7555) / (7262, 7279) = -0.28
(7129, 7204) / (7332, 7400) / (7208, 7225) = 0.01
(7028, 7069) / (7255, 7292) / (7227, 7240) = 0.20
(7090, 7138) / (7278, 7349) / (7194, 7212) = 0.43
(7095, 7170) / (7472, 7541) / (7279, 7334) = 0.01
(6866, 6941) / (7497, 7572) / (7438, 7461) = -0.13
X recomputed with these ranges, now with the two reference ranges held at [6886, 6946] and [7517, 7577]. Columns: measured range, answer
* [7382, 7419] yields 0.95 Angstrom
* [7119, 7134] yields 0.17 Angstrom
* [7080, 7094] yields 0.53 Angstrom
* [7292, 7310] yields 0.55 Angstrom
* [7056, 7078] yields -0.14 Angstrom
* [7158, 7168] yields 0.26 Angstrom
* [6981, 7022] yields 0.15 Angstrom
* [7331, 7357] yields 0.11 Angstrom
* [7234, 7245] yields 0.11 Angstrom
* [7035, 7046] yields 0.07 Angstrom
